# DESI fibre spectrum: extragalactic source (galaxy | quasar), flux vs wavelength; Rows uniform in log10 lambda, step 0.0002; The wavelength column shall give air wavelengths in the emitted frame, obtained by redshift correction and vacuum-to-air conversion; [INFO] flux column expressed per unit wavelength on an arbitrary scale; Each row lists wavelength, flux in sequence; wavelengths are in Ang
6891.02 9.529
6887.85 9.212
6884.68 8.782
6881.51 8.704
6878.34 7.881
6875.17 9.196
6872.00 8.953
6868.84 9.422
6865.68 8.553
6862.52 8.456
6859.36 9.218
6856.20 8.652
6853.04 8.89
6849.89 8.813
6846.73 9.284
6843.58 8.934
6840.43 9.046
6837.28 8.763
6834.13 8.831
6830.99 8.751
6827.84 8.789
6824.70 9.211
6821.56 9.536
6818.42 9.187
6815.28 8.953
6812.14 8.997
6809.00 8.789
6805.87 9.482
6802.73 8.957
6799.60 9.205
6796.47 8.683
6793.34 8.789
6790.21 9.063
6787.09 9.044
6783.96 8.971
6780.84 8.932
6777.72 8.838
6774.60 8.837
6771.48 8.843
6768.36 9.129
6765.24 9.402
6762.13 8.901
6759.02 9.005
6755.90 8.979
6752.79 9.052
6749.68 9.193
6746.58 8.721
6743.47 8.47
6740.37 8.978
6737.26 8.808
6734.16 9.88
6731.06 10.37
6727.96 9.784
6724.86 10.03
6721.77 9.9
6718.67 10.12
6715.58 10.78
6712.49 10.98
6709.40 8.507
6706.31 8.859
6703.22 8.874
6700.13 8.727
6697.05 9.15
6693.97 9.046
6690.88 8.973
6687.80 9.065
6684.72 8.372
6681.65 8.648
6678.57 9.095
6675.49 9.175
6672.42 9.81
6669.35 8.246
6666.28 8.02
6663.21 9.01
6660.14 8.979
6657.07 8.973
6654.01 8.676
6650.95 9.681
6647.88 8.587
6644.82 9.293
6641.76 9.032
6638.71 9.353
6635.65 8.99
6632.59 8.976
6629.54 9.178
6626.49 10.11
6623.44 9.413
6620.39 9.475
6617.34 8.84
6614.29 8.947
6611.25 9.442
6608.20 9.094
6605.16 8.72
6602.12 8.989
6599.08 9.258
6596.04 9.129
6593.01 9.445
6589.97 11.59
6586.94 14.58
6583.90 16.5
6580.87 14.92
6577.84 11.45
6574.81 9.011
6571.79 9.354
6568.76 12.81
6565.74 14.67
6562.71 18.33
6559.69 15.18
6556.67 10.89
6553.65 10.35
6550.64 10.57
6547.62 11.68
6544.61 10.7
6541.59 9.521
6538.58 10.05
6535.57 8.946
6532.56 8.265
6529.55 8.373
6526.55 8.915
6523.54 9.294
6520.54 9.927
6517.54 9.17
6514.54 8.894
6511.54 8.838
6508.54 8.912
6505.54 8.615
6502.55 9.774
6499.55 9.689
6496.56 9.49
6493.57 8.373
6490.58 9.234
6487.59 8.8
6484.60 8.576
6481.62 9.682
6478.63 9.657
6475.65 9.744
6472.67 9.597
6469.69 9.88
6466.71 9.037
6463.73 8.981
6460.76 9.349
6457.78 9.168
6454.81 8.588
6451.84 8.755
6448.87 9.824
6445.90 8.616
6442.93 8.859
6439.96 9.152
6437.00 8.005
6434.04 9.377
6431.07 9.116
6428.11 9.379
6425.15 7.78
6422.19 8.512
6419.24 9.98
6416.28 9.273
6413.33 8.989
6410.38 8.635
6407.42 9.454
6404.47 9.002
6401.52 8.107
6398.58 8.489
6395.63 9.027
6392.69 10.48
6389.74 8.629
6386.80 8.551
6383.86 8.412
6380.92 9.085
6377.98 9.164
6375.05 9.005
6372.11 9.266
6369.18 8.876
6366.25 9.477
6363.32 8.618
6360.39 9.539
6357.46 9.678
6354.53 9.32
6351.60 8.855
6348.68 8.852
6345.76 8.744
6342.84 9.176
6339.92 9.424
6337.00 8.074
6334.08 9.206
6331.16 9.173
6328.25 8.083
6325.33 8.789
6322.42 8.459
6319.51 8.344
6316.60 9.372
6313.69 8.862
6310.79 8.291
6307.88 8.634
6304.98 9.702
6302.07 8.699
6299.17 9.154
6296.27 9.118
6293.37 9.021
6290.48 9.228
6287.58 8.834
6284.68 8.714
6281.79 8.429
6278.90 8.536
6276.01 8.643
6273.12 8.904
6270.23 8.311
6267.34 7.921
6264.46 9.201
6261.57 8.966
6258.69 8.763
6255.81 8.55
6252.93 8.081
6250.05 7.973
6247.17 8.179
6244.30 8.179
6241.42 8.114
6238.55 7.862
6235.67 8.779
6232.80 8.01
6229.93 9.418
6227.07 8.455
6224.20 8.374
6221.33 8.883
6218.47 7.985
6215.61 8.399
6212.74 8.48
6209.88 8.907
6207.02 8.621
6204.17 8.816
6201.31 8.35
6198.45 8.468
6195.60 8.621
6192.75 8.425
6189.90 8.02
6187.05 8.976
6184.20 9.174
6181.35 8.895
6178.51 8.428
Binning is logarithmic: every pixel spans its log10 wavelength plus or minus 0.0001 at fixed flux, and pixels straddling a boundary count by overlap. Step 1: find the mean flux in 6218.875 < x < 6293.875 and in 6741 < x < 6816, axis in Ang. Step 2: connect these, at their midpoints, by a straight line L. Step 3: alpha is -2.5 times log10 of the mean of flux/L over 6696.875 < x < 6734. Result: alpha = -0.092 mag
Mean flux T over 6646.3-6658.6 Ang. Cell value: 8.98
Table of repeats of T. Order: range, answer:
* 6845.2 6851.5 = 9.04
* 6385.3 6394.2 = 9.22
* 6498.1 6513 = 9.16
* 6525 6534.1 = 8.52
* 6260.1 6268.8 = 8.7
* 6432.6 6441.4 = 8.85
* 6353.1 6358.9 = 9.49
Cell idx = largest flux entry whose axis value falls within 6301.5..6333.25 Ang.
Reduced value 9.702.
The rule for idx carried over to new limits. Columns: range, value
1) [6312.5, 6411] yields 10.48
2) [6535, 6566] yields 18.33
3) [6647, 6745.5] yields 10.98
